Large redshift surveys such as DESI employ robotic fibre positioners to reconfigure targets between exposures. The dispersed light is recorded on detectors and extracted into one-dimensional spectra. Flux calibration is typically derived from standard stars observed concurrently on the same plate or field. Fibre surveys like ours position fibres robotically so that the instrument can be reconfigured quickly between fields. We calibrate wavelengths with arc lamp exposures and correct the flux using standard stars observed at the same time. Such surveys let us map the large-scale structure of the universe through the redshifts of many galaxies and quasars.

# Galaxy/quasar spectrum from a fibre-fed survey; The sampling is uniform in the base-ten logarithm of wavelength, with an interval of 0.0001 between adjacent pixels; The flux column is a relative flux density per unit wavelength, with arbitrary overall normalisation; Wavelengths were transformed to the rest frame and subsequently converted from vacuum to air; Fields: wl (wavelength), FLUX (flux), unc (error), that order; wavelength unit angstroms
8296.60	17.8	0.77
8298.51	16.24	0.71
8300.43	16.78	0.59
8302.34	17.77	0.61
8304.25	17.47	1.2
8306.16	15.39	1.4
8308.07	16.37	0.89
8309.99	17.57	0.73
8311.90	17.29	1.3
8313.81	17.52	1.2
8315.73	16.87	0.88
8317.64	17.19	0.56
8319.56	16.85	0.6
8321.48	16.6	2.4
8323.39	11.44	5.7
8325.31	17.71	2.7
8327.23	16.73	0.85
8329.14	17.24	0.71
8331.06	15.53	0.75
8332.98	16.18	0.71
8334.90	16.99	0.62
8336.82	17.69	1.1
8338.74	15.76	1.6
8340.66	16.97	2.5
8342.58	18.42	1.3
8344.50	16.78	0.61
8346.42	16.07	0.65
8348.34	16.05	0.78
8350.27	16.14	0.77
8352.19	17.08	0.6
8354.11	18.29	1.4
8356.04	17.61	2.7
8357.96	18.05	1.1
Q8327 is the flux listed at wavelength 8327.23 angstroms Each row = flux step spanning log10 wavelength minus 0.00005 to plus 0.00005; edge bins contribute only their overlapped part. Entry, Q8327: 16.73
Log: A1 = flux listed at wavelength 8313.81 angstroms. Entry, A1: 17.52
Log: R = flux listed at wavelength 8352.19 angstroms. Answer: 17.08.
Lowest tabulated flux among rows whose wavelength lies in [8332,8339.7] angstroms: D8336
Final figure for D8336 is 15.76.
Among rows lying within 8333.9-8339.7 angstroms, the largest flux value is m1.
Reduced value 17.69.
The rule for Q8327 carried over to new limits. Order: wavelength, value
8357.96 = 18.05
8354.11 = 18.29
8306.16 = 15.39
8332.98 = 16.18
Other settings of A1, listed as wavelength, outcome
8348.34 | 16.05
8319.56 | 16.85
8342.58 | 18.42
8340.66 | 16.97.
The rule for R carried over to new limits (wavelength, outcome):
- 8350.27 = 16.14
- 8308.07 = 16.37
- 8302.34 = 17.77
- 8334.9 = 16.99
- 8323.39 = 11.44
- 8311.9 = 17.29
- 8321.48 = 16.6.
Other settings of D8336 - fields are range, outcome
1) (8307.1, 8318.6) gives 16.37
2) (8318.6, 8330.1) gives 11.44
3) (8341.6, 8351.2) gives 16.05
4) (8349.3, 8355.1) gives 16.14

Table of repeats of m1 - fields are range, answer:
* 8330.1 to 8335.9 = 16.99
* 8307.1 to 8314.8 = 17.57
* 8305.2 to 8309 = 16.37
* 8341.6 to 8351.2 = 18.42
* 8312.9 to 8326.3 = 17.71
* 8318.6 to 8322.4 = 16.85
